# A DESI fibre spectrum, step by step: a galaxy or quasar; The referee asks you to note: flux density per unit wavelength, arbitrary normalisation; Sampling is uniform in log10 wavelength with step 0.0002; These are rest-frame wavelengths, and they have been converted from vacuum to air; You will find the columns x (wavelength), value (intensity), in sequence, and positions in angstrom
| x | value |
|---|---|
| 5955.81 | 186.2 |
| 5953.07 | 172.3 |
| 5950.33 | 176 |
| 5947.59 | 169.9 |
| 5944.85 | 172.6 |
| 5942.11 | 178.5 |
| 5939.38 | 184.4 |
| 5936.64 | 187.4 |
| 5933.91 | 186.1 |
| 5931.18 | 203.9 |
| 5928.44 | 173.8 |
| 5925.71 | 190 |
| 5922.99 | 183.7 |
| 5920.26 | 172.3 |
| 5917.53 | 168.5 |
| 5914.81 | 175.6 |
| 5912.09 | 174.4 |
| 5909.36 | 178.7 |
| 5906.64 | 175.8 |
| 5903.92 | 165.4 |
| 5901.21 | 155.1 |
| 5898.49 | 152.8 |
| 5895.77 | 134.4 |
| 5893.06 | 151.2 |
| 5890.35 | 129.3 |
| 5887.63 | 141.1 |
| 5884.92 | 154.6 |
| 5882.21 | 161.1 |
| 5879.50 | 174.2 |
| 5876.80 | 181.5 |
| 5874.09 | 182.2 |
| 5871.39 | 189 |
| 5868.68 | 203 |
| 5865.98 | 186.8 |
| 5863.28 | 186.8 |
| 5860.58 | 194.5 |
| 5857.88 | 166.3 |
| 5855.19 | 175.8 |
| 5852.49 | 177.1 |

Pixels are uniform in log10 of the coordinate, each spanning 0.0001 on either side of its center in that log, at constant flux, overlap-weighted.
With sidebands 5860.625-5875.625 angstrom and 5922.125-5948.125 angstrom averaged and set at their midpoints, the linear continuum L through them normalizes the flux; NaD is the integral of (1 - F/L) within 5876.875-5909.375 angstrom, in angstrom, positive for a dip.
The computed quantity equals 5.4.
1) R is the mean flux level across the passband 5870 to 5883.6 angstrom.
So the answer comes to 178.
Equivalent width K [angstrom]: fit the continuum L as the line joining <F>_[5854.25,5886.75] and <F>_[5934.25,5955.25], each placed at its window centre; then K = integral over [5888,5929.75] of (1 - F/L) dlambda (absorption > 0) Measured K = 3.21 angstrom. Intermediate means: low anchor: 179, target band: 165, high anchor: 178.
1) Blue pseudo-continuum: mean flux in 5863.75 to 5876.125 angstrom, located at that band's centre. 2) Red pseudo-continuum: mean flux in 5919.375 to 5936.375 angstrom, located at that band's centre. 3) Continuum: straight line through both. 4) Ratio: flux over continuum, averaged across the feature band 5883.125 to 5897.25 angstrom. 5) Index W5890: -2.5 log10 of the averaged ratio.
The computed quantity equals 0.299 mag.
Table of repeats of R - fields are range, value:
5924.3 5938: 188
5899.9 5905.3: 161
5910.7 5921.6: 173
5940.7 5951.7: 174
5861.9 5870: 192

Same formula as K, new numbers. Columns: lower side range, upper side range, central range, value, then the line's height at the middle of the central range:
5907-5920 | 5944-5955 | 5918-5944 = -1.5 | 174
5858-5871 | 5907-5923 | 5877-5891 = 2.2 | 184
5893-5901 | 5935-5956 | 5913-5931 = -1.8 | 163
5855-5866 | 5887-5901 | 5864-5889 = -1.7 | 163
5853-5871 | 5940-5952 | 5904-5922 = 0.5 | 179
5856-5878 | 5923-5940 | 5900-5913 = 1.2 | 187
